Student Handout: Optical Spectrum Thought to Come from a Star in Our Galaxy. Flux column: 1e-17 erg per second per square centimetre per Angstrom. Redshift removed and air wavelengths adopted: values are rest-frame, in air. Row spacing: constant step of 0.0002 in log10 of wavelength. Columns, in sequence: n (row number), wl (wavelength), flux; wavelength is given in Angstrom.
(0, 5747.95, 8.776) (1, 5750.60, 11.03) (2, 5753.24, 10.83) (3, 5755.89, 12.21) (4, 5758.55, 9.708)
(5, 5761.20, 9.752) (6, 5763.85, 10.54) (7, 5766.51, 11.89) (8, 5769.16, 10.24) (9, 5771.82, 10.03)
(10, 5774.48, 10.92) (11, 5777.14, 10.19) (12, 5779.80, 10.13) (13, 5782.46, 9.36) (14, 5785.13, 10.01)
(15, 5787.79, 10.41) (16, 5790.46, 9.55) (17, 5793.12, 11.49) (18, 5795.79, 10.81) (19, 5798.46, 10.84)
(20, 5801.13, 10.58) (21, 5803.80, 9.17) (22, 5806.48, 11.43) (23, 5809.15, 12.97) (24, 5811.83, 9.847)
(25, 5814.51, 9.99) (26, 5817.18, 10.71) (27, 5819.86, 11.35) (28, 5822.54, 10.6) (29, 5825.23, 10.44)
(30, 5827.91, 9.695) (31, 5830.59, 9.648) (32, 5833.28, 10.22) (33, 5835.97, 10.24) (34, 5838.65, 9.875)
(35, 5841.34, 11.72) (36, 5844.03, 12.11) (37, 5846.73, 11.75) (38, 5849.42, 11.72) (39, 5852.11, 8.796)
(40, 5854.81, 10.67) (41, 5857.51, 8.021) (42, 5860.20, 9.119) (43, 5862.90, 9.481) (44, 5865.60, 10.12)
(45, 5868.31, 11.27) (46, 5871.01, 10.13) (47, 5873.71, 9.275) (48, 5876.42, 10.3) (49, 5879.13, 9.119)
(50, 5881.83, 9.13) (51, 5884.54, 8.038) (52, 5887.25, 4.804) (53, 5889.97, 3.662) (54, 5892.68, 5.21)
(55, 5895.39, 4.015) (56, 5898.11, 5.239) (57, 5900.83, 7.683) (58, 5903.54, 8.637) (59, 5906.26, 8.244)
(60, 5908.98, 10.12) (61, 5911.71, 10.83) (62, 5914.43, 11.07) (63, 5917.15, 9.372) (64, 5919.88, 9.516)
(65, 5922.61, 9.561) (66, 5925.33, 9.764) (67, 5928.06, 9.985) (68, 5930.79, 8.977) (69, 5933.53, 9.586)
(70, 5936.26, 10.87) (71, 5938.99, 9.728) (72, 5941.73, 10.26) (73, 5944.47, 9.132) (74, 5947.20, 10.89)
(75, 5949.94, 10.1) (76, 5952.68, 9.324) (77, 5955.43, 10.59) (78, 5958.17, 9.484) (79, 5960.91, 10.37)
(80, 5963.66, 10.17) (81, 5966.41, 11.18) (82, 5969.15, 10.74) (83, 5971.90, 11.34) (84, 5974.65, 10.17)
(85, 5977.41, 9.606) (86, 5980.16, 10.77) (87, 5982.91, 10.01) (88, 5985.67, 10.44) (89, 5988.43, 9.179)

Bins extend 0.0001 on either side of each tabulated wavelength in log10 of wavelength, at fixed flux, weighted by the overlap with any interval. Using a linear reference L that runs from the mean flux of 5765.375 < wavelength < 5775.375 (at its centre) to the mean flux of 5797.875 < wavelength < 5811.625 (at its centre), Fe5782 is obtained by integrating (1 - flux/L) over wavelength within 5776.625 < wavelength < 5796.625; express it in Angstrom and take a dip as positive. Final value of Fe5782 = 1.1 Angstrom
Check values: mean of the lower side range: 10.7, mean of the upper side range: 10.9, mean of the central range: 10.2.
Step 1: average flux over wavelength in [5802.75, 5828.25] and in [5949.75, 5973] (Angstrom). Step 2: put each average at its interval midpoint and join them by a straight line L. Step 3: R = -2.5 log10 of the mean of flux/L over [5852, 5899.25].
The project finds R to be 0.28 mag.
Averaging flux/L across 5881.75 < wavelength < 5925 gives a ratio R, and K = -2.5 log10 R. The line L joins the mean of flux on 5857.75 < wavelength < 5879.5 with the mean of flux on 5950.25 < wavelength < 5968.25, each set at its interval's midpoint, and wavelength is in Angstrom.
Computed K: 0.26 mag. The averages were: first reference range 9.79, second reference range 10.2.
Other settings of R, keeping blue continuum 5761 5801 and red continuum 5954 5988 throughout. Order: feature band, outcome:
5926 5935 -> 0.09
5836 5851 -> -0.09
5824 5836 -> 0.04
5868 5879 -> 0.04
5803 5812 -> -0.07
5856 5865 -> 0.16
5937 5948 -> 0.04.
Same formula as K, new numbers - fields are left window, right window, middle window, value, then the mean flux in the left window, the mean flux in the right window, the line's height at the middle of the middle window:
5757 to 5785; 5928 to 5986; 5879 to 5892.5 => 0.473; 10.3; 10.2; 10.2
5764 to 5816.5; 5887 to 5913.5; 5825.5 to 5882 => -0.195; 10.5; 7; 8.49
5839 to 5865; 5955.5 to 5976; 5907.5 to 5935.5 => 0.059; 10.3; 10.5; 10.4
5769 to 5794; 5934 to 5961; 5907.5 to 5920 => -0.015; 10.2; 10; 10.1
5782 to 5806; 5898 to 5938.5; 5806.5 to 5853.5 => -0.067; 10.3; 9.43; 10.1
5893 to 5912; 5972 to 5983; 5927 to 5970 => -0.098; 7.51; 10.3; 9.22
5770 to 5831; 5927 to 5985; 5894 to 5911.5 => 0.333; 10.5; 10.2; 10.3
